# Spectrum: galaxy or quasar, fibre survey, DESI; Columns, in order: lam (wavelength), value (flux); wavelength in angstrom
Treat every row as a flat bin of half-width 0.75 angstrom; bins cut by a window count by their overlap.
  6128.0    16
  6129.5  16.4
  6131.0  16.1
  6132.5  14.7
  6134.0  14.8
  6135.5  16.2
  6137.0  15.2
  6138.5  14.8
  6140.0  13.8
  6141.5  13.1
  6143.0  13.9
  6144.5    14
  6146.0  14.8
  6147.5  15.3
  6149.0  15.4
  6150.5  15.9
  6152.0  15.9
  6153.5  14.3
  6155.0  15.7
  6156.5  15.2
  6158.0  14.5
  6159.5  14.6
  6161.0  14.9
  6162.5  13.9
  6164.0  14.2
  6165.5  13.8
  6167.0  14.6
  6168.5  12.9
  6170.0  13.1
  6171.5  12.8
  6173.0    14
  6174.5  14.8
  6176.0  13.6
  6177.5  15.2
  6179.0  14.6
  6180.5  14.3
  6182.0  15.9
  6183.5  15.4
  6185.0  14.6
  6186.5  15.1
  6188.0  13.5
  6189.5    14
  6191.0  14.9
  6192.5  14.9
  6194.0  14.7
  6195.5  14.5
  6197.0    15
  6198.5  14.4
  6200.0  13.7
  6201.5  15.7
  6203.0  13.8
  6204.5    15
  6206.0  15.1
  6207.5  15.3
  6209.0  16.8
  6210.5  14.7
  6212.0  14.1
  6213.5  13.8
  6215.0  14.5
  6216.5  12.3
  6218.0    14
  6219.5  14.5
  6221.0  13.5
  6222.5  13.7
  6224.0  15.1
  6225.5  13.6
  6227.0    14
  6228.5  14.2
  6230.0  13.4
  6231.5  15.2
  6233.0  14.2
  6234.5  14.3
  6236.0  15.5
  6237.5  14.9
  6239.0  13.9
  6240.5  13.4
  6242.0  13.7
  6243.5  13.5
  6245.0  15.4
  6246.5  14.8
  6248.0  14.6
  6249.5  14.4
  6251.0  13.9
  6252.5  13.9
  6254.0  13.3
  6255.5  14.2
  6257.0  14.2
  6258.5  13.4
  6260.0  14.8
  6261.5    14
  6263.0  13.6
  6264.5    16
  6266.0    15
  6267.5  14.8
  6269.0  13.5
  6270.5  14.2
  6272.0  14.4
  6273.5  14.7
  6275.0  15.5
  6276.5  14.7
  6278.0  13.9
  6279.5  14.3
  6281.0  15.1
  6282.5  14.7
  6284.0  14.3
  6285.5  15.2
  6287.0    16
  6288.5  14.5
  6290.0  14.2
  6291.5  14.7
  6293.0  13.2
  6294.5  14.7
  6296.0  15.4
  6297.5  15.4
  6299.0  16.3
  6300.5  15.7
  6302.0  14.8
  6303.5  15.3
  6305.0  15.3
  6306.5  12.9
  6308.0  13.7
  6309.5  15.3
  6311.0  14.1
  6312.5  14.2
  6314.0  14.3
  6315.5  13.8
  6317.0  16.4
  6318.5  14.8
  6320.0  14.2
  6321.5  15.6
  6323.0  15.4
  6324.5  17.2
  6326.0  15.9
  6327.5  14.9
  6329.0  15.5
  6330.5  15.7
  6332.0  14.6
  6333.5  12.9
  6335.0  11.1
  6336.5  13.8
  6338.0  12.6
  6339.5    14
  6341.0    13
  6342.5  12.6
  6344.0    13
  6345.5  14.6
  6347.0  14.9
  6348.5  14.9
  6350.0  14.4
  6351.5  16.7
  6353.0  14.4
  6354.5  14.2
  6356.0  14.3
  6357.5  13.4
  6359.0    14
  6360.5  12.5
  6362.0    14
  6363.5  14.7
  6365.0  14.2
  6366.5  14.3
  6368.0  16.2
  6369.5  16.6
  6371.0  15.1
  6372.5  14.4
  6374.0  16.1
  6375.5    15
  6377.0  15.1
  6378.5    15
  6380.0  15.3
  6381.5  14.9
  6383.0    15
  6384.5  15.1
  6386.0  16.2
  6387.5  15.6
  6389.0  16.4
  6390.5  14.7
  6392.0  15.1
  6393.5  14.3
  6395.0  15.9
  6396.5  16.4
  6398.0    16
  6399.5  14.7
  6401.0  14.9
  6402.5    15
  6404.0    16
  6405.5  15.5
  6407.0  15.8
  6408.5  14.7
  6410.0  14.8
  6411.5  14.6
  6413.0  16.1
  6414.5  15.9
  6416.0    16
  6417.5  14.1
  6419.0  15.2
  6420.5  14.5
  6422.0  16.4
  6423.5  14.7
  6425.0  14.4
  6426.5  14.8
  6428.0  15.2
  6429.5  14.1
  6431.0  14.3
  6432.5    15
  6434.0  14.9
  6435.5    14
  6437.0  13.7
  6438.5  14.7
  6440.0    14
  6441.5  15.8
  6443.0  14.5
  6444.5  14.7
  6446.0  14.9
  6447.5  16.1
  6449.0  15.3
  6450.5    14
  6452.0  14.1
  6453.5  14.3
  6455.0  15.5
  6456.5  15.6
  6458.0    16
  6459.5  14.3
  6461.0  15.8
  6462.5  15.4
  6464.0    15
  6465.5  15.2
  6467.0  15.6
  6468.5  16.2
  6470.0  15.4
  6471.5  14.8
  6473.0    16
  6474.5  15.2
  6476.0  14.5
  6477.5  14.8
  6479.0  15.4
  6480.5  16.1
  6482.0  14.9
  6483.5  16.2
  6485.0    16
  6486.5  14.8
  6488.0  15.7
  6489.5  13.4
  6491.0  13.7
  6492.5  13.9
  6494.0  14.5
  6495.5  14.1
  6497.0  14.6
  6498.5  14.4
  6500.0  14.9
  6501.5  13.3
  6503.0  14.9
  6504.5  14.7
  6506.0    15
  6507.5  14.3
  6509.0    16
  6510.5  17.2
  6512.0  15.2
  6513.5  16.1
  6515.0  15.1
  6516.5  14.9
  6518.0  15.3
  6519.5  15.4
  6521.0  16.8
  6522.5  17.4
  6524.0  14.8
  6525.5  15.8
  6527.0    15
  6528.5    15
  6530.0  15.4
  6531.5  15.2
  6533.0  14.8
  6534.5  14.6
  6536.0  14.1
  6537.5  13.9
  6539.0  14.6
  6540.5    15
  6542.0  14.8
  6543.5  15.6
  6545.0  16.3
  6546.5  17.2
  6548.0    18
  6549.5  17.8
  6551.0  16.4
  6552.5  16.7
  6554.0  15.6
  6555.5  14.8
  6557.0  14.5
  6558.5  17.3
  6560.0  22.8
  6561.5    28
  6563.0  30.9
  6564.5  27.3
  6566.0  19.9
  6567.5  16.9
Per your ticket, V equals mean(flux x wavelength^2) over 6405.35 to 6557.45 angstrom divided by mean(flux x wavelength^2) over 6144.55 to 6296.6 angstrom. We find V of 1.14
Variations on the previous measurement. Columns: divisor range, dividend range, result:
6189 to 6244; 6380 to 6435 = 1.12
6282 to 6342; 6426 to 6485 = 1.08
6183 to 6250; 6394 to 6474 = 1.12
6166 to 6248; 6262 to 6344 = 1.05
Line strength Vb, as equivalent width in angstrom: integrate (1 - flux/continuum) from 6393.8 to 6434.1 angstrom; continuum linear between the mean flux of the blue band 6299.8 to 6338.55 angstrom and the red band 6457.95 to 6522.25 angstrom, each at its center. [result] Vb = -0.71 angstrom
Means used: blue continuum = 14.6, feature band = 15.2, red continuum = 15.1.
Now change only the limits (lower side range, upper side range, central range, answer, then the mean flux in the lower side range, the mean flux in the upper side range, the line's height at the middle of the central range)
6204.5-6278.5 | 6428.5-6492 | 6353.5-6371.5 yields 0.3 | 14.3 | 15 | 14.7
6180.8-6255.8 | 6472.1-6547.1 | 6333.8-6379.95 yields 1.4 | 14.4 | 15.1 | 14.8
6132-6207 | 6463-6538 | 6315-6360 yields 1.3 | 14.6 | 15.1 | 14.9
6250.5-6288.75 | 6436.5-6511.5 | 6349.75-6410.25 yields -1.2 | 14.5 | 15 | 14.8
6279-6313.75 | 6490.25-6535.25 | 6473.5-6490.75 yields -0.1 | 14.7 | 15.1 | 15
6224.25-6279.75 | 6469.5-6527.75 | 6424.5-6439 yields 0.4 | 14.3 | 15.1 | 14.9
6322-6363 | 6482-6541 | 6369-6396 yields -1.7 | 14.3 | 15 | 14.4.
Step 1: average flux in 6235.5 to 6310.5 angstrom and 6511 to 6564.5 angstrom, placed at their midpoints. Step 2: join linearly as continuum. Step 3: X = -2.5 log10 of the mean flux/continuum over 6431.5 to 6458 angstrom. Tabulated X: 0.08 mag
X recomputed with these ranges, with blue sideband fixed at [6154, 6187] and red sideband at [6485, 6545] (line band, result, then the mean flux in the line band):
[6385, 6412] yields -0.04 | 15.4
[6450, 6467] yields -0.01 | 15.1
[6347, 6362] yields 0.03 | 14.3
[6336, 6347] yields 0.10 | 13.5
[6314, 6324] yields -0.03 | 15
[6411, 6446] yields 0.00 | 14.9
